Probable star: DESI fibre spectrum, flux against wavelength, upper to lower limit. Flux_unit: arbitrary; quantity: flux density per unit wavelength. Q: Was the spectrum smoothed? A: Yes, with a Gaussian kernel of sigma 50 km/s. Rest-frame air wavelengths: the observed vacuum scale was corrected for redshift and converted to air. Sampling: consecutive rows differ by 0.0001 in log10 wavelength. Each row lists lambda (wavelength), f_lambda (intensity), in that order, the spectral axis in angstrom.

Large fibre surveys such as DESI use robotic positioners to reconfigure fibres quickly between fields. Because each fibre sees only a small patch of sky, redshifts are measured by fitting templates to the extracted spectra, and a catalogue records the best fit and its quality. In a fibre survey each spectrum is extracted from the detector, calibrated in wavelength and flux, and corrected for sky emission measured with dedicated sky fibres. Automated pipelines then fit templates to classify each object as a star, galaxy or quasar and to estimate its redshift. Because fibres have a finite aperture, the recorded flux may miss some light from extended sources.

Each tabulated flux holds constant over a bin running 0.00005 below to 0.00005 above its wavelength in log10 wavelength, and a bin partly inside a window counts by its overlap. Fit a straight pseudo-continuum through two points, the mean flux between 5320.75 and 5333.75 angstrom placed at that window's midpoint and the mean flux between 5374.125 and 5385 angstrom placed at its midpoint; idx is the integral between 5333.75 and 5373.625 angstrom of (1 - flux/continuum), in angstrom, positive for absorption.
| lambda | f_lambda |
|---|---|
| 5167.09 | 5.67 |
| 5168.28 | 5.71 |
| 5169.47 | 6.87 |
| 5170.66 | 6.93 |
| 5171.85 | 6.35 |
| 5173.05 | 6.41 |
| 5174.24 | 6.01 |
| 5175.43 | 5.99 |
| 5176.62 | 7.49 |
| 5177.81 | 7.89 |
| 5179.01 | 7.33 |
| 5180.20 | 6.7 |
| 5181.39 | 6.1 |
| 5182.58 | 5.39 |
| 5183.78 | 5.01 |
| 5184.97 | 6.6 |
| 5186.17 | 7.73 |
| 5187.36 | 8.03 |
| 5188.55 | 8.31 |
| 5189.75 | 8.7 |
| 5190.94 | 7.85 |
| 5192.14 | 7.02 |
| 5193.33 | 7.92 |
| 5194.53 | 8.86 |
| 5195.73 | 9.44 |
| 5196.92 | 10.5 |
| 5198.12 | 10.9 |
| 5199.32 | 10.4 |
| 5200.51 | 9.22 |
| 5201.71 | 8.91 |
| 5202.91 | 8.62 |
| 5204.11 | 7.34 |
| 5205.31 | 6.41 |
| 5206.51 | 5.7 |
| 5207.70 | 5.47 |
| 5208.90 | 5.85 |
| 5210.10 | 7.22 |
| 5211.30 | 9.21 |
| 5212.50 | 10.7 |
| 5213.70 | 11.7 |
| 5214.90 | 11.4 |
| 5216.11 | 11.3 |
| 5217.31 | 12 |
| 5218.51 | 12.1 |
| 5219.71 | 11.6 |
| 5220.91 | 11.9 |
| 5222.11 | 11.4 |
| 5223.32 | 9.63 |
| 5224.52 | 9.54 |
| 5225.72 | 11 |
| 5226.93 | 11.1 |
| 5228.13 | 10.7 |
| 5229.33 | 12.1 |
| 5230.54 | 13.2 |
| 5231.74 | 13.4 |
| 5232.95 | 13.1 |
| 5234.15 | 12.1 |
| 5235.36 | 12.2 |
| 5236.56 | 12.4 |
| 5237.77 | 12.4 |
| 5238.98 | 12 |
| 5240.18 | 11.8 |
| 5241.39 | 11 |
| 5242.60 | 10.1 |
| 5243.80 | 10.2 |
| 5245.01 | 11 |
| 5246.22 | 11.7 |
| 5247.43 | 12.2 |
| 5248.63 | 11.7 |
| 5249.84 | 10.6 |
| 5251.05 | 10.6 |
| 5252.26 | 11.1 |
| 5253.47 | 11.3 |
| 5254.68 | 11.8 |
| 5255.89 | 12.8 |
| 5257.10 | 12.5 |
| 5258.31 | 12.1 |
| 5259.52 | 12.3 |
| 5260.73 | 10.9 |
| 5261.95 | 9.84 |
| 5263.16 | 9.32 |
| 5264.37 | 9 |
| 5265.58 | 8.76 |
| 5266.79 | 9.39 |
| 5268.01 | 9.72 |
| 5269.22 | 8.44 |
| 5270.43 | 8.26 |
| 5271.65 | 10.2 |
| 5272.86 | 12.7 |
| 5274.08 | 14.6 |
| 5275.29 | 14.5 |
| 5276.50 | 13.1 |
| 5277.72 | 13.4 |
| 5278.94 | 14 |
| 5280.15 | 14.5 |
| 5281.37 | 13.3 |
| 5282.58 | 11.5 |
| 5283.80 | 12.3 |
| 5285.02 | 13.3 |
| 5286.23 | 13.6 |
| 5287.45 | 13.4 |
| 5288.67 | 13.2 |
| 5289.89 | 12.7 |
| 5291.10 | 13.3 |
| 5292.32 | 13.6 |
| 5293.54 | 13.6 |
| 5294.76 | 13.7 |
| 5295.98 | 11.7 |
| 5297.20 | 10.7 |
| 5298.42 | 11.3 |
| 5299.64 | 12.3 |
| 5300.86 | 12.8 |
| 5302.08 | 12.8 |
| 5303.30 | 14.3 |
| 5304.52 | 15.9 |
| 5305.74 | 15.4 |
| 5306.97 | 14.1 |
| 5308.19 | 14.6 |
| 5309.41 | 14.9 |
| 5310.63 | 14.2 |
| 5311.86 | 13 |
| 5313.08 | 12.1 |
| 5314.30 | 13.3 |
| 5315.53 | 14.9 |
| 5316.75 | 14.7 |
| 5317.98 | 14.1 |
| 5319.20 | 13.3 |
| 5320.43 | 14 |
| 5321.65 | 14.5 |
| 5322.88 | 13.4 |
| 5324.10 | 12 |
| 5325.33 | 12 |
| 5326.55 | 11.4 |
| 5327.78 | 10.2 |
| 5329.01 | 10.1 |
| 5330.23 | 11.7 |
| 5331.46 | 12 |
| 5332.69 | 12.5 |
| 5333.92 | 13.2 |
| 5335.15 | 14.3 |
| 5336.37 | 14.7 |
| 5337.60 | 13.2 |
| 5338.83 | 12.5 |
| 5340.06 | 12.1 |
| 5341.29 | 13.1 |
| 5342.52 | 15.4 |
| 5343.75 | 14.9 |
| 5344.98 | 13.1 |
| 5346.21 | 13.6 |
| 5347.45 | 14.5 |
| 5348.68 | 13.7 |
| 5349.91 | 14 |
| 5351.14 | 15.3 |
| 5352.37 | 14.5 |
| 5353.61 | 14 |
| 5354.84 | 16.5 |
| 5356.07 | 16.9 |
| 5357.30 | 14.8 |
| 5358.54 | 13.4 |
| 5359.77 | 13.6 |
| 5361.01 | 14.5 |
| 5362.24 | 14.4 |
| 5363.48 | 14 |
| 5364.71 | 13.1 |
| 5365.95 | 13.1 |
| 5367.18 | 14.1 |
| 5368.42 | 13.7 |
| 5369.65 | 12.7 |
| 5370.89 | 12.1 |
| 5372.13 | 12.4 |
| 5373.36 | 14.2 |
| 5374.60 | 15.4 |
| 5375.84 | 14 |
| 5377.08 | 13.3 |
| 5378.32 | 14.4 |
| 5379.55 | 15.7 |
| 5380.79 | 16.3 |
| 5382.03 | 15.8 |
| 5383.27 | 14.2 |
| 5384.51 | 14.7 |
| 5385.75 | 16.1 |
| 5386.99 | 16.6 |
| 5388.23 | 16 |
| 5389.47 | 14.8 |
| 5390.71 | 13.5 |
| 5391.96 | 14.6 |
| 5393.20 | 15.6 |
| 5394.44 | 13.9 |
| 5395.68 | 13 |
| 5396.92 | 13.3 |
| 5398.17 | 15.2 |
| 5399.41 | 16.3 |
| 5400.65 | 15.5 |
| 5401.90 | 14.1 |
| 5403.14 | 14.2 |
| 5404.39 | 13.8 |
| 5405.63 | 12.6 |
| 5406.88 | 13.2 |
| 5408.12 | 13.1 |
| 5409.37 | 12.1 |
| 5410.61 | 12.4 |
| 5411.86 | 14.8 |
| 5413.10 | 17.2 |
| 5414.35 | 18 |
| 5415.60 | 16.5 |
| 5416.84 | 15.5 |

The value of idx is -1.4 angstrom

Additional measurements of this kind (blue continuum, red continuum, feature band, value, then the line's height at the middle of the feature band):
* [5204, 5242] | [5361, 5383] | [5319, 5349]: 0.42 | 13.2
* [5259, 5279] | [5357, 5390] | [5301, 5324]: -3.02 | 12.4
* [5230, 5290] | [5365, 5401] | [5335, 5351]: -0.24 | 13.6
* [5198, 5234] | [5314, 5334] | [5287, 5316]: -2.82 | 12.2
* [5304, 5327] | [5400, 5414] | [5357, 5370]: 0.13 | 13.9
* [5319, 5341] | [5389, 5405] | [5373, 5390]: -1.34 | 14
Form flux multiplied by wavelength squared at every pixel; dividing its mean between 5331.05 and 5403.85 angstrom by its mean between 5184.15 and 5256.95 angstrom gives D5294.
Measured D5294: 1.47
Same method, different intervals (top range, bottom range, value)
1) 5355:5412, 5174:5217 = 1.89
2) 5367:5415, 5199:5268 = 1.44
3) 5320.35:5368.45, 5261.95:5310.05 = 1.11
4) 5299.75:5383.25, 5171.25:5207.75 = 1.92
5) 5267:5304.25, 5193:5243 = 1.24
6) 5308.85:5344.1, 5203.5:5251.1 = 1.28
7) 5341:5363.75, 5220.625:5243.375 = 1.30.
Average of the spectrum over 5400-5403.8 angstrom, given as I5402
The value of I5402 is 14.6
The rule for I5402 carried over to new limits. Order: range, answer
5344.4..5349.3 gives 13.7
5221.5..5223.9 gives 10.5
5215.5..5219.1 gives 11.8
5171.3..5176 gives 6.18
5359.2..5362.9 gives 14.1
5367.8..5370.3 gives 13.2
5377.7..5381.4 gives 15.5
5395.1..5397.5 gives 13.2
